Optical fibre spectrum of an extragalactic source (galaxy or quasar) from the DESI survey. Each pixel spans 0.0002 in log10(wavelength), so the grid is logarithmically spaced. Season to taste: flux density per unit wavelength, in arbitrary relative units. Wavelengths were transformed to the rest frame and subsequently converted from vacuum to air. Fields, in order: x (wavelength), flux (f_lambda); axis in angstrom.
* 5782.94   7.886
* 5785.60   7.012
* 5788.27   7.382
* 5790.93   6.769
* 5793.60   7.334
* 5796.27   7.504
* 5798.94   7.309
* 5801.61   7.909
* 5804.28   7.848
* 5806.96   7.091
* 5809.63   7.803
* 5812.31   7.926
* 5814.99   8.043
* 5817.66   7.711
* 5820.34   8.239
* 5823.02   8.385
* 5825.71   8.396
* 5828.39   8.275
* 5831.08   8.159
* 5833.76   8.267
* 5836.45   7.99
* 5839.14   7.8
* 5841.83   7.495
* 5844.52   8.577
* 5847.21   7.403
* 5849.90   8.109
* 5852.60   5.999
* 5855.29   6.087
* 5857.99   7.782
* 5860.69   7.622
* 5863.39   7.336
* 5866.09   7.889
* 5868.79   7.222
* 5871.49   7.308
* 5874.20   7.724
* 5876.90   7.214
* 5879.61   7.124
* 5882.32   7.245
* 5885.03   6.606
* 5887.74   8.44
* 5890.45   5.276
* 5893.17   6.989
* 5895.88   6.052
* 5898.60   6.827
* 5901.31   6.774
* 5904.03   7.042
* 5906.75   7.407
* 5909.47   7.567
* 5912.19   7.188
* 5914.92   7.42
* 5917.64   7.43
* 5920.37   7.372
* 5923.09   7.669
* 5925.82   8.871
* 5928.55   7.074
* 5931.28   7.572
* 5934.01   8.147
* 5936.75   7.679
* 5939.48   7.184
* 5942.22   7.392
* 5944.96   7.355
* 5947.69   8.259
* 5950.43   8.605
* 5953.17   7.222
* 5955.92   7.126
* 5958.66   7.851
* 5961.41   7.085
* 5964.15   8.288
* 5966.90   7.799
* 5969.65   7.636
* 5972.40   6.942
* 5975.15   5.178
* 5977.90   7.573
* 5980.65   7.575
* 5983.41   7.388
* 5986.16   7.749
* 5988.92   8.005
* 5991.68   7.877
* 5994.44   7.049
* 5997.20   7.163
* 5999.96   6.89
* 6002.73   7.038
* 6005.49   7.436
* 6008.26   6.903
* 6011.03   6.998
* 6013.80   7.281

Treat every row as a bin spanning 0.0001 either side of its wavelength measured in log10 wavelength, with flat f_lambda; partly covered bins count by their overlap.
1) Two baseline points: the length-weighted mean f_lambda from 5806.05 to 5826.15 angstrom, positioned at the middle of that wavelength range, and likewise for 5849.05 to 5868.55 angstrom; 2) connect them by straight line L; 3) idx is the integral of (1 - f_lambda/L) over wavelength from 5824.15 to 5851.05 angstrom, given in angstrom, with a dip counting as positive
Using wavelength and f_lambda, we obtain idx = -1.63 angstrom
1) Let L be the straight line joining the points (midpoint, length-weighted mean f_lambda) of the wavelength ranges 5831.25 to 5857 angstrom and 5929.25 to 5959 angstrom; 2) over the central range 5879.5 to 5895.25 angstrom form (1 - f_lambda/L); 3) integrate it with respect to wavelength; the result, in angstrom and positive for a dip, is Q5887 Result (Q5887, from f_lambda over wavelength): 1.5 angstrom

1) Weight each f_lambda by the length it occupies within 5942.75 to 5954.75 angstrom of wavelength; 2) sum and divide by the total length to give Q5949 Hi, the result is 7.81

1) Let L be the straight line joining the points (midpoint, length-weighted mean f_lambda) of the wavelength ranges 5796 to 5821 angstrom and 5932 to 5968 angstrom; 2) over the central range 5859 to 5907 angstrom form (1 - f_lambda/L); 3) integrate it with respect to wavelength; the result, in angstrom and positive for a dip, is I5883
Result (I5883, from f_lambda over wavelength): 3.7 angstrom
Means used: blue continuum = 7.74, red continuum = 7.69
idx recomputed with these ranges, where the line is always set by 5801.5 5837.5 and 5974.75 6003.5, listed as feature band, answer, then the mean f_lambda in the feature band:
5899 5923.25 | 1.1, 7.28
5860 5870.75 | 0.4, 7.5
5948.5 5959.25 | -0.4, 7.72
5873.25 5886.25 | 1.0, 7.17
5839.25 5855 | 0.9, 7.45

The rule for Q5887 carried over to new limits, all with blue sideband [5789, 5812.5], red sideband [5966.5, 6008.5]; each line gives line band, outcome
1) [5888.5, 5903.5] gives 1.8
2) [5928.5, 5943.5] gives -0.5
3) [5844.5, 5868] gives 0.2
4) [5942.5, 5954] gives -0.9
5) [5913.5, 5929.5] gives -0.7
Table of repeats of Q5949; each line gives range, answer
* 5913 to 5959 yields 7.65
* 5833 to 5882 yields 7.48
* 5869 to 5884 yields 7.3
